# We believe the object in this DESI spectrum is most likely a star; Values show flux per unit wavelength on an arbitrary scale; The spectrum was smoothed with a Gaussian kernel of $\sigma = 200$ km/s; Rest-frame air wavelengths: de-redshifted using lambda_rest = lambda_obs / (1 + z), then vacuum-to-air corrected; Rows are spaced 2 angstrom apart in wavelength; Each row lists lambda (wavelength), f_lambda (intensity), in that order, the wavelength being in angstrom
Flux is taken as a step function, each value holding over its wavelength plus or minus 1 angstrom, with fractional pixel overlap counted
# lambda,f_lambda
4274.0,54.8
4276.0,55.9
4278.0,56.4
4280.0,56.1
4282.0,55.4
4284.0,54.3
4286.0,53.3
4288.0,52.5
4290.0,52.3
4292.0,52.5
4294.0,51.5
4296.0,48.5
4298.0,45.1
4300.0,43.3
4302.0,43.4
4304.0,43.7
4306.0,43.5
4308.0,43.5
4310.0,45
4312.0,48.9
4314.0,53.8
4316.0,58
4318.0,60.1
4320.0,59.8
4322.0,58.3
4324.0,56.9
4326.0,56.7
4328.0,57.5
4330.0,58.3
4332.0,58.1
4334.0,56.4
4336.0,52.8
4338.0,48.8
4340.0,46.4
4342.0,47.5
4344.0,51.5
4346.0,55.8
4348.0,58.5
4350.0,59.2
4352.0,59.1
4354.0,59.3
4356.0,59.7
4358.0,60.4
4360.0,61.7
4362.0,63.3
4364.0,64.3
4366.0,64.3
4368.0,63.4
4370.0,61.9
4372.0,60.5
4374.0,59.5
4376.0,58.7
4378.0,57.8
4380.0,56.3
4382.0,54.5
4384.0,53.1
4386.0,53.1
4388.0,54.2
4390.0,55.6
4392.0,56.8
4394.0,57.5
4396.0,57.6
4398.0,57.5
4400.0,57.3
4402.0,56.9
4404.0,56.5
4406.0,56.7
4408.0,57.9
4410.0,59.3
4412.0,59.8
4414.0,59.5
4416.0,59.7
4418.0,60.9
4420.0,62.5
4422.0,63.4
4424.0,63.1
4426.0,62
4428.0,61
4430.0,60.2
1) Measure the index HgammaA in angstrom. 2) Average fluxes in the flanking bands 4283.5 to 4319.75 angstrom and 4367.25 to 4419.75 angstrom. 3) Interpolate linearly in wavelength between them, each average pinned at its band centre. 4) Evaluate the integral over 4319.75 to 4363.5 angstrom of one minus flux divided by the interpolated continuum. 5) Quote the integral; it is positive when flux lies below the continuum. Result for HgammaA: -2.78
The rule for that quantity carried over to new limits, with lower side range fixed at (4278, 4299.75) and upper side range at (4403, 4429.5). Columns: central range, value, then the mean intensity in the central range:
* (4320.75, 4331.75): -0.6 angstrom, 57.6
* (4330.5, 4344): 0.8 angstrom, 51.9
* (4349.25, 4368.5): -1.7 angstrom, 61.4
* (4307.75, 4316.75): 0.6 angstrom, 50.1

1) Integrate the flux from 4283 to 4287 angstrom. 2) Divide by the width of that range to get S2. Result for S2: 53.8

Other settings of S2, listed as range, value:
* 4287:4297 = 51.5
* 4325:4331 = 57.5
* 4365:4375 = 61.9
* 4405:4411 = 58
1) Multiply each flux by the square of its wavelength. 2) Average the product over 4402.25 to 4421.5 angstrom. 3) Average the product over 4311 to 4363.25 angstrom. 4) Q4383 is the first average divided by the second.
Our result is 1.09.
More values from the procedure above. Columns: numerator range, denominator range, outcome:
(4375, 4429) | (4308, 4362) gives 1.08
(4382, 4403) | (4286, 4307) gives 1.22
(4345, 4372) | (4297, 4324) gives 1.24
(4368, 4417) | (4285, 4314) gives 1.26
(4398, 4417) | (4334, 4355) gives 1.11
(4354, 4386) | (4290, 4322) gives 1.24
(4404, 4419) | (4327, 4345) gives 1.15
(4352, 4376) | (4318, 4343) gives 1.13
